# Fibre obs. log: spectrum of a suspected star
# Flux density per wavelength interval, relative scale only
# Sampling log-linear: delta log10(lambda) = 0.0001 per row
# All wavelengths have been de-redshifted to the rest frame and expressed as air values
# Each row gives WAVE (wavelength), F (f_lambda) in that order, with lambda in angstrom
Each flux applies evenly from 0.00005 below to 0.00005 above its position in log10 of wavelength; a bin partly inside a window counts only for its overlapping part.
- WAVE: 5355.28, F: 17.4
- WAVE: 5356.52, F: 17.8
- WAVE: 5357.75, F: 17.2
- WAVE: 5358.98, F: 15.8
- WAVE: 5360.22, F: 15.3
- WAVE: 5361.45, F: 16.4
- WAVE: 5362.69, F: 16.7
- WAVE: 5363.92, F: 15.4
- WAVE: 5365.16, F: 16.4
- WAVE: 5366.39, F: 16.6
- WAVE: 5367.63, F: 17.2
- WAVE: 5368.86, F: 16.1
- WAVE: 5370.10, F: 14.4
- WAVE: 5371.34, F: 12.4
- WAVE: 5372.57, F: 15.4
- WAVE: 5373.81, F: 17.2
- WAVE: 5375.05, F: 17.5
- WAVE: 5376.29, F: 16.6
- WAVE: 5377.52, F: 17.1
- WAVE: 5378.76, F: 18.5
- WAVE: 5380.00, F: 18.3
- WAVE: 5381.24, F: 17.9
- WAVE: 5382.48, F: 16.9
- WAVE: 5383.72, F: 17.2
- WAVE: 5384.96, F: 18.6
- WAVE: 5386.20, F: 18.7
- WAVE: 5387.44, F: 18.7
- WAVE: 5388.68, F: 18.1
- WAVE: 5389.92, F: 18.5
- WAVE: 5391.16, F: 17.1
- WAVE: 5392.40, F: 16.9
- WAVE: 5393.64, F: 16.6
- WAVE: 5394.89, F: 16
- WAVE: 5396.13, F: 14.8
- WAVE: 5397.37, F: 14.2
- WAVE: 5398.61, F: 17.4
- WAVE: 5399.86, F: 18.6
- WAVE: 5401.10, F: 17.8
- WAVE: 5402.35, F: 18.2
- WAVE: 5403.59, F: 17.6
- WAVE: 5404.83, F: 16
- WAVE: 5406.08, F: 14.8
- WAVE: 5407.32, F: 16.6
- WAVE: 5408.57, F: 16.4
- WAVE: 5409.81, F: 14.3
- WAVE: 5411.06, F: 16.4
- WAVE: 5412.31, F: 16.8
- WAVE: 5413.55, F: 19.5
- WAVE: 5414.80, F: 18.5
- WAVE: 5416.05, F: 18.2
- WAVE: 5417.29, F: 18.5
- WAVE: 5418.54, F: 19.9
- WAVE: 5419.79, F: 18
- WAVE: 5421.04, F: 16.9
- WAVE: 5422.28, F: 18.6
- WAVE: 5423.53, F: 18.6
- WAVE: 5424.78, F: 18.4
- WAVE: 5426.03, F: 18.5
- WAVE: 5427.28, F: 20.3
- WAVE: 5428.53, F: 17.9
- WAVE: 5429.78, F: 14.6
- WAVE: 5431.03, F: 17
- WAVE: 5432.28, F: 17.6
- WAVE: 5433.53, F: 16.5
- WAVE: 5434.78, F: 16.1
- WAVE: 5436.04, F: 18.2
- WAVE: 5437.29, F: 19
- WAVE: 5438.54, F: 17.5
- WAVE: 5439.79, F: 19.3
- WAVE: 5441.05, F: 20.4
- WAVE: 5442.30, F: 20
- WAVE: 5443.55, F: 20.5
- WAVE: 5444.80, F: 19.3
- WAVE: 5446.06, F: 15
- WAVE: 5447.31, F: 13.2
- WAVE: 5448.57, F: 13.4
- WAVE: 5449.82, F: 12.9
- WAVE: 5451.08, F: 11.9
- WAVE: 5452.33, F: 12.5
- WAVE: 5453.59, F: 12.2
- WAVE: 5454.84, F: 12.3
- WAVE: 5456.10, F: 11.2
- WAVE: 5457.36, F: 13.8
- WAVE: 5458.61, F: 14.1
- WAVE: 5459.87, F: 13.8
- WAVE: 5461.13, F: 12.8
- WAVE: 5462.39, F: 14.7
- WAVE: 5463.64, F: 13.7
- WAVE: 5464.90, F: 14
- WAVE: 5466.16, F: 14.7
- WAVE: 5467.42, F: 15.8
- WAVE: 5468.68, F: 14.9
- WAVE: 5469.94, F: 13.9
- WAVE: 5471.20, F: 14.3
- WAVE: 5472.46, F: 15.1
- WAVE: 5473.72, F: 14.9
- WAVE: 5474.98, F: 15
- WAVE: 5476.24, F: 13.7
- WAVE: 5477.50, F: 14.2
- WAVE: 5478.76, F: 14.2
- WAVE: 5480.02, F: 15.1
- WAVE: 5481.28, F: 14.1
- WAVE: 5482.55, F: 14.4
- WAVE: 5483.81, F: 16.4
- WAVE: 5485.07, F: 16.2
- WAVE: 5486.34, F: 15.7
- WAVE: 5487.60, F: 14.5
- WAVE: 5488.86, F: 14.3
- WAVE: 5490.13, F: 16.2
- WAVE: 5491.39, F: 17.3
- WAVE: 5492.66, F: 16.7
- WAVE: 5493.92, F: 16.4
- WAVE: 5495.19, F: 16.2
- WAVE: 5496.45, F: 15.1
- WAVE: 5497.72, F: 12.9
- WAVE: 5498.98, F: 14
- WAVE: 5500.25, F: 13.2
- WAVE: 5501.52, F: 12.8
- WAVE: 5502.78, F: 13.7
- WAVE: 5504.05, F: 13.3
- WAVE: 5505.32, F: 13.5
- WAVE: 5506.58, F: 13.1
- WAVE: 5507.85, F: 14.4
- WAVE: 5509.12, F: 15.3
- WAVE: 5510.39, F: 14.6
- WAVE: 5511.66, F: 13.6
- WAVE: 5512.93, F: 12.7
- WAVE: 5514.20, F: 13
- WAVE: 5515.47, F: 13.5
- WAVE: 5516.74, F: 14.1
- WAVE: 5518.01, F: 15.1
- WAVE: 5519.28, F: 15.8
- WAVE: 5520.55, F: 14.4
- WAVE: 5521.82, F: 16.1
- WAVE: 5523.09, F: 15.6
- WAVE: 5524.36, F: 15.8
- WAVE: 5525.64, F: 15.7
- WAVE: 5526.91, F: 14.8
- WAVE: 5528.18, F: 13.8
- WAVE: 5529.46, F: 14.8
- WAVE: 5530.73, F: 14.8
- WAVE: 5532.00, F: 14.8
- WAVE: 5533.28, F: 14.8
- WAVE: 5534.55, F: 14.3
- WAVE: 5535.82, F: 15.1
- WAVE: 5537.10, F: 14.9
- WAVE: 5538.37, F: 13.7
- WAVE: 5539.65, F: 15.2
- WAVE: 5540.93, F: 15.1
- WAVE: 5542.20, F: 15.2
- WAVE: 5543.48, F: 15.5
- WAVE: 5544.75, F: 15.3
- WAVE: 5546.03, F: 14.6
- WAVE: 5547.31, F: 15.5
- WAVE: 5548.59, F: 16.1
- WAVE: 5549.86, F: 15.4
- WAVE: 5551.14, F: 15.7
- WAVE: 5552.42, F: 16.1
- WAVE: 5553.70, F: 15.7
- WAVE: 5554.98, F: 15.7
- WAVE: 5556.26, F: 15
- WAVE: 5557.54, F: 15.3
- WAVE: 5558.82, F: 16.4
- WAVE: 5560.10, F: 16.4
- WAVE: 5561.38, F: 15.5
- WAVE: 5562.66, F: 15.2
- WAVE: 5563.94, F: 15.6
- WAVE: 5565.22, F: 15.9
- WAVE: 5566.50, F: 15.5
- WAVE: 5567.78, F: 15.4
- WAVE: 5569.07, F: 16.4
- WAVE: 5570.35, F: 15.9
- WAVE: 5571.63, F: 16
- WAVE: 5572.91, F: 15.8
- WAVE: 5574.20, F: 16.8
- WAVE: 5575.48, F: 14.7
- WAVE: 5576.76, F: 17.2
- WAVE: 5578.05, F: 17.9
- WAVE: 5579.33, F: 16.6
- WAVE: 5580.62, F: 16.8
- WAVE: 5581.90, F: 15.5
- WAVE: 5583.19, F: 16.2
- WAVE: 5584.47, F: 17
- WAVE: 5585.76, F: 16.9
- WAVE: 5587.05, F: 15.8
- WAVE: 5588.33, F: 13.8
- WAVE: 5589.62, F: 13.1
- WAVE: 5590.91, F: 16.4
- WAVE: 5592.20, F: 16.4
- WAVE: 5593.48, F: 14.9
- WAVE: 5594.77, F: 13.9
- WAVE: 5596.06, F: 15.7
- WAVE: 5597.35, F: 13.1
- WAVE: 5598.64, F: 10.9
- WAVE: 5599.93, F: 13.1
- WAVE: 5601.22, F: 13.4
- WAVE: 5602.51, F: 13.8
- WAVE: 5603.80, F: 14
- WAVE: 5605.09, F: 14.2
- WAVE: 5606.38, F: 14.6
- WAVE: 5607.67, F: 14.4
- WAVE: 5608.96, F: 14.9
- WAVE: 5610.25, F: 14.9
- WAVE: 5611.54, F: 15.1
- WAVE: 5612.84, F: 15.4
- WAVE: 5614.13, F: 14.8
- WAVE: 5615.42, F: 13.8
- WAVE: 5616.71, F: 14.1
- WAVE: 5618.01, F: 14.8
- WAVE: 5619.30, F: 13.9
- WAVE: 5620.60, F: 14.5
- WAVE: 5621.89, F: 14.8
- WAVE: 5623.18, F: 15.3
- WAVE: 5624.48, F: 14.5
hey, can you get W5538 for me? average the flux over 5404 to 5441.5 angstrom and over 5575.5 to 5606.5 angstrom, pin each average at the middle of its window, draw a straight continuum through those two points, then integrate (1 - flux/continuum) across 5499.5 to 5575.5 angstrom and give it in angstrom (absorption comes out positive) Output 4.2 angstrom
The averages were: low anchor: 17.6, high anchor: 15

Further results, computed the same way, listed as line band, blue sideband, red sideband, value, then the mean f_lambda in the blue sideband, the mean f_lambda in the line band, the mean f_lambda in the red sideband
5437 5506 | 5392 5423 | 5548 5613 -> 6.6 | 17.1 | 14.9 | 15.3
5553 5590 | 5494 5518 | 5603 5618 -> -4.0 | 13.9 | 15.9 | 14.6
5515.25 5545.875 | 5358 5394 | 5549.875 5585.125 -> 2.3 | 16.9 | 14.9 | 16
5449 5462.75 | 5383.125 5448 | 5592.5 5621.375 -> 3.2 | 17.5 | 12.9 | 14.2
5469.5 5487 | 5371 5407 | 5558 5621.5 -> 1.5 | 17.1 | 14.8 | 15.2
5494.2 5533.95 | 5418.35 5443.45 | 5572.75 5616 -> 5.3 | 18.2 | 14.4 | 15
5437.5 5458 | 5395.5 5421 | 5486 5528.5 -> 0.9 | 17.1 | 15.4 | 14.6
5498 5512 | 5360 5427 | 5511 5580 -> 1.8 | 17.1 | 13.8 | 15.3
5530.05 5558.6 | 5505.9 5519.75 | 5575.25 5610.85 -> -1.5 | 14.1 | 15.2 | 15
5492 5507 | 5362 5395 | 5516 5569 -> 1.4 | 16.9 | 14.3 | 15.3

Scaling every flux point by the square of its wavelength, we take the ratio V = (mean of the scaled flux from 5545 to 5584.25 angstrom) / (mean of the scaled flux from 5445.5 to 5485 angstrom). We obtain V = 1.2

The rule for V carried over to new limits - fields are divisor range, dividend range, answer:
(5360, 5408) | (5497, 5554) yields 0.92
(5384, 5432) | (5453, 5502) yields 0.85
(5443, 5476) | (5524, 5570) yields 1.11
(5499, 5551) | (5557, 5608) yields 1.07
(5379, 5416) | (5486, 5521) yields 0.88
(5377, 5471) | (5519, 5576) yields 0.97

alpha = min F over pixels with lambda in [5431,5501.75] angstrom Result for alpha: 11.2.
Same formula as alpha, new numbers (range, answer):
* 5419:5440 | 14.6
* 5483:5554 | 12.7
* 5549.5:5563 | 15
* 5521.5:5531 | 13.8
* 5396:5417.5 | 14.2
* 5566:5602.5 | 10.9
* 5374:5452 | 11.9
